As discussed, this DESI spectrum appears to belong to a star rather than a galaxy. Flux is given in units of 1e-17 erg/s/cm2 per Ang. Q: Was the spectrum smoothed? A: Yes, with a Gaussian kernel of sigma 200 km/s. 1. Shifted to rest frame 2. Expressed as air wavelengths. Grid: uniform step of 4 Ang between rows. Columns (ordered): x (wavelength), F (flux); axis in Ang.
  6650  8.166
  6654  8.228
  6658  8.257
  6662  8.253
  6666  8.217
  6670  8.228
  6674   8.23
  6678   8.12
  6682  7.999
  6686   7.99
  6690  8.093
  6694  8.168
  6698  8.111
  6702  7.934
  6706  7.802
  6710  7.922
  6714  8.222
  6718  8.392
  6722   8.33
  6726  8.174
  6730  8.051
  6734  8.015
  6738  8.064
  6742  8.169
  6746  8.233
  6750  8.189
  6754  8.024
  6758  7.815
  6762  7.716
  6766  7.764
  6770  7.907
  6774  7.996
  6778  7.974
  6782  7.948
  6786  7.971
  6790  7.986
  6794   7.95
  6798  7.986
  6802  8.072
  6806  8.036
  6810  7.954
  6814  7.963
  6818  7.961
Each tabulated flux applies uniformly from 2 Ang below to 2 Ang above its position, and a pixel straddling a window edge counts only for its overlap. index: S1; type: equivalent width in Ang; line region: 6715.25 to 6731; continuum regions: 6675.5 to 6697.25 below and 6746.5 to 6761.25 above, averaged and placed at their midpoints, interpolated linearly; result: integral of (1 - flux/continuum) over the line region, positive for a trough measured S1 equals -0.4 Ang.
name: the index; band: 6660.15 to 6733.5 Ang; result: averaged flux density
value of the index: 8.12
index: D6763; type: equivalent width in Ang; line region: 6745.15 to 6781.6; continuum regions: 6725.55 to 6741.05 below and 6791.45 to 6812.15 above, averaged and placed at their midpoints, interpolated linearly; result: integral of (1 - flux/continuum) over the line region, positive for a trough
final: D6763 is 0.4 Ang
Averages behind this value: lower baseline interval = 8.07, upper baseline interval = 8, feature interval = 7.95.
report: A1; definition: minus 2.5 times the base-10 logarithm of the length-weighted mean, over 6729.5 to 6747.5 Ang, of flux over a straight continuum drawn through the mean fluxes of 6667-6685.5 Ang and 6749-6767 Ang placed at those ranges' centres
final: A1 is -0.02 mag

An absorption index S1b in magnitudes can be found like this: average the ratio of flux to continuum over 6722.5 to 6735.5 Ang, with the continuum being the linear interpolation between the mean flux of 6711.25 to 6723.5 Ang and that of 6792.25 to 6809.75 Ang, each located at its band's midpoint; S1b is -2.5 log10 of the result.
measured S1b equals 0.02 mag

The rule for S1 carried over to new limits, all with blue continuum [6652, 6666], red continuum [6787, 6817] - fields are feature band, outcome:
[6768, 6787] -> 0.18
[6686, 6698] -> 0.12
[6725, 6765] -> 0.28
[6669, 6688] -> 0.23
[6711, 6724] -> -0.23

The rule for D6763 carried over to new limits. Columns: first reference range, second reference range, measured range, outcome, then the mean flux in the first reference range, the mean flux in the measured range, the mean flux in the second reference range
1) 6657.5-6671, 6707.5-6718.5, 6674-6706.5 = 0.52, 8.24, 8.05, 8.13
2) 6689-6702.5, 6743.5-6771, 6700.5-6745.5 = -0.41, 8.09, 8.1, 7.96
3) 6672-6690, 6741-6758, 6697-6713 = 0.29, 8.09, 7.95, 8.11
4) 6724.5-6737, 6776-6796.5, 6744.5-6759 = -0.08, 8.07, 8.08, 7.97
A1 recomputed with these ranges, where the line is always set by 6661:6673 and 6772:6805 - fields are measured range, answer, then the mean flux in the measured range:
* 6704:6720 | 0.01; 8.08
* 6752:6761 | 0.02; 7.9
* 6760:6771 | 0.03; 7.79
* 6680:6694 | 0.02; 8.05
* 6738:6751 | -0.01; 8.18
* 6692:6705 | 0.02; 8.05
